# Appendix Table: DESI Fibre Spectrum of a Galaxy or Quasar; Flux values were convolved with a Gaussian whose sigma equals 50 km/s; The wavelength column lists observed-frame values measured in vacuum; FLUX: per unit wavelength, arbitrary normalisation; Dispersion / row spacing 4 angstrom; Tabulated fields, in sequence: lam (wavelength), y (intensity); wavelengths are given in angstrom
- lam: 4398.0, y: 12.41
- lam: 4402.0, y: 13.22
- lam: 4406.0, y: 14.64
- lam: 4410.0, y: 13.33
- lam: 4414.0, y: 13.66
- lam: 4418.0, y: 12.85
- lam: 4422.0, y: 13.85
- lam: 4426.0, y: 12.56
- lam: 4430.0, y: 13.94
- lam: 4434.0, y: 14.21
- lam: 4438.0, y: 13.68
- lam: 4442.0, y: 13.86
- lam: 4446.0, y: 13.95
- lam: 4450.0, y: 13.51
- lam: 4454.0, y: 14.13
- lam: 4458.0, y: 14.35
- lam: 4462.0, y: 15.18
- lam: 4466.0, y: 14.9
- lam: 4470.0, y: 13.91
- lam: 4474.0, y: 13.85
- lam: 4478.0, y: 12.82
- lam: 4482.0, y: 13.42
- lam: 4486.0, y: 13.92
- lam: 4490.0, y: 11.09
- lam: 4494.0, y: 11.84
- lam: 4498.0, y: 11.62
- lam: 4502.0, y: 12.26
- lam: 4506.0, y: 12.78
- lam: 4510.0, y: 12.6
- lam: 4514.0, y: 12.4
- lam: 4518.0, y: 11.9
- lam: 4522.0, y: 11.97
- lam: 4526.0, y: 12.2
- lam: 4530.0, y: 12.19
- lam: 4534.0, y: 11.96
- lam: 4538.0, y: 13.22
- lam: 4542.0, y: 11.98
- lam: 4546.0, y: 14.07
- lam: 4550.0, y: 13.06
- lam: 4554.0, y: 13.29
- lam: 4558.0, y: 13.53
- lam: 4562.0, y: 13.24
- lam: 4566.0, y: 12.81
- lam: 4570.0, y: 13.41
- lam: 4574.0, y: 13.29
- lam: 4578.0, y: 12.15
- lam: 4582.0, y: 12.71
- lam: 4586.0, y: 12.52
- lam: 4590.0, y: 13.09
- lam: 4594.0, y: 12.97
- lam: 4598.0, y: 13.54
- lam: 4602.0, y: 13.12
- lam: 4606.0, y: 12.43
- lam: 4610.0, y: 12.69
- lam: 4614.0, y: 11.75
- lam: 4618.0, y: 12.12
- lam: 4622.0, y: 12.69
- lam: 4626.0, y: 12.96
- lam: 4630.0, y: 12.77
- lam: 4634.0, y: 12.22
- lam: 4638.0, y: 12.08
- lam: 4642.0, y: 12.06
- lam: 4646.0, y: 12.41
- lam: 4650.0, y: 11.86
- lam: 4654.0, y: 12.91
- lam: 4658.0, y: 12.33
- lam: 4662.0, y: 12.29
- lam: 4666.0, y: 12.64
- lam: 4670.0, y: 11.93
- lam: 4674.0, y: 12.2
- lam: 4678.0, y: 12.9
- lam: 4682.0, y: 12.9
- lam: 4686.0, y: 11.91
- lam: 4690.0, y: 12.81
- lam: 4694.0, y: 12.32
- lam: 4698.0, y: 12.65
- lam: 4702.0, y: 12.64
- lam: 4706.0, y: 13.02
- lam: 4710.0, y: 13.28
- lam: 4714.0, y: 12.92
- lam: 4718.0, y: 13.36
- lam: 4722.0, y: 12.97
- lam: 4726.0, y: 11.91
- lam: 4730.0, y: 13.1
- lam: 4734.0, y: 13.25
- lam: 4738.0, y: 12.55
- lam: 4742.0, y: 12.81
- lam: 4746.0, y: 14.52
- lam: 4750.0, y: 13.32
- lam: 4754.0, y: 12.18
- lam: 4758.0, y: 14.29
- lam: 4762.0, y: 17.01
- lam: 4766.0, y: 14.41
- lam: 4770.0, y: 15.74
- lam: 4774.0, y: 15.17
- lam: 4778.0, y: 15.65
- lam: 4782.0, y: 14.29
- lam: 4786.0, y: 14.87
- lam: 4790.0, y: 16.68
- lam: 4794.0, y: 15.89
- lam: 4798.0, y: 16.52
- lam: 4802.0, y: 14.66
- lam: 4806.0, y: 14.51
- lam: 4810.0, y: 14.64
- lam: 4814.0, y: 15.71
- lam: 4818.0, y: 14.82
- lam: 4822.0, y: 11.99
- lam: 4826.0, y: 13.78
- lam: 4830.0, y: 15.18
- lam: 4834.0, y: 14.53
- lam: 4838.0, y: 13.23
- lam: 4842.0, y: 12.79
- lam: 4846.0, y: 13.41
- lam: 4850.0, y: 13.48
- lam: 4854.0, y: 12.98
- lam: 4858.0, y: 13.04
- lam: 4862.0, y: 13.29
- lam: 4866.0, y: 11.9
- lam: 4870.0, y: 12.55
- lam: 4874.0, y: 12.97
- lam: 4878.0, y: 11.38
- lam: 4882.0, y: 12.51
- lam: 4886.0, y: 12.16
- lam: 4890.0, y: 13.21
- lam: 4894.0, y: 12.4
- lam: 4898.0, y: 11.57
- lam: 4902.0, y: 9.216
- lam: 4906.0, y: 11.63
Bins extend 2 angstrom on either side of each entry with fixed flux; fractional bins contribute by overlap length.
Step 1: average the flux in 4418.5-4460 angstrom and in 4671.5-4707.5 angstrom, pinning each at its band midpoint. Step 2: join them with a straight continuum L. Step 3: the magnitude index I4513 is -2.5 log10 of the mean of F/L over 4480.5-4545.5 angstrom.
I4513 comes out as 0.09 mag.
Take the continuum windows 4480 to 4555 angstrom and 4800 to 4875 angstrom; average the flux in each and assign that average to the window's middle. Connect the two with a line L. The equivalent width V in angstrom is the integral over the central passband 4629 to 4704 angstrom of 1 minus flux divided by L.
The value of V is 3.7 angstrom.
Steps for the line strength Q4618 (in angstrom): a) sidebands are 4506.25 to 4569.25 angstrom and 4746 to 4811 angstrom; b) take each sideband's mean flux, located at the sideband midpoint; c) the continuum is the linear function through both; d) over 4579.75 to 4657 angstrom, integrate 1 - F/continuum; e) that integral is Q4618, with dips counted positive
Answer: 5.1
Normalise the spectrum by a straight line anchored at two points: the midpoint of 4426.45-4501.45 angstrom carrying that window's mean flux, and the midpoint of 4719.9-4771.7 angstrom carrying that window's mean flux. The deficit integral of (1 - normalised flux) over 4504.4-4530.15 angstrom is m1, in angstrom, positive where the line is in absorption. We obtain 2.39 angstrom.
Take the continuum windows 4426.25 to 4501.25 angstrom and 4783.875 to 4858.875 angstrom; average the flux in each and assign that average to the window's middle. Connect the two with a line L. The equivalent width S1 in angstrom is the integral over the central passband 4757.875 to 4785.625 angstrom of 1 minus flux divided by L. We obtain -2.0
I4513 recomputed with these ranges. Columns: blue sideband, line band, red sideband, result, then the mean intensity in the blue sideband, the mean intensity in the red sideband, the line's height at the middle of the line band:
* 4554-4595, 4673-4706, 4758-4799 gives 0.148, 13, 15.5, 14.4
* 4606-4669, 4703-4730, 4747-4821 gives 0.070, 12.4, 15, 13.8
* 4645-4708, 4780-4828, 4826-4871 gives -0.136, 12.5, 13.3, 13.1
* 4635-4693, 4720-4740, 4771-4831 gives 0.071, 12.4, 15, 13.6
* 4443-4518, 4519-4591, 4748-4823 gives 0.069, 13.2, 14.9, 13.6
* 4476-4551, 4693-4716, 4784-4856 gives 0.071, 12.5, 14.4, 13.7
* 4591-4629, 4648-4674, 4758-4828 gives 0.089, 12.7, 15.1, 13.4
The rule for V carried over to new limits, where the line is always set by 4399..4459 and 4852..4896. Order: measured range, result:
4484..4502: 1.85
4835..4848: -0.60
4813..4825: -1.22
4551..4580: 0.53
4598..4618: 1.02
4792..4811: -3.74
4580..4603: 0.51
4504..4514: 0.63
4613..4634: 1.16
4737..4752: -0.52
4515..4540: 2.22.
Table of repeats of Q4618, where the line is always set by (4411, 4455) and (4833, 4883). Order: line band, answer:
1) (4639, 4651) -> 1.0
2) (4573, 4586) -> 0.7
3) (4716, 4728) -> 0.4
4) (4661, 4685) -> 1.4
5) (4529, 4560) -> 1.2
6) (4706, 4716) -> 0.1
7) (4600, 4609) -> 0.4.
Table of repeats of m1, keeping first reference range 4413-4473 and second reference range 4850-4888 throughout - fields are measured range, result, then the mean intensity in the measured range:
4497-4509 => 1.24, 12.3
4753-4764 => -1.51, 14.7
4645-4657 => 0.79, 12.4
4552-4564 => 0.17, 13.4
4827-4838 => -1.53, 14.5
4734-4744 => 0.15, 12.8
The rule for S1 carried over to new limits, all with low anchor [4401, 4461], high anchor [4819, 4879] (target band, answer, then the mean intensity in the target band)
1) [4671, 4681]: 0.66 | 12.5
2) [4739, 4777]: -3.10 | 14.4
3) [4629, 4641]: 1.04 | 12.3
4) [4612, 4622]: 1.04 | 12.1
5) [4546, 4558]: 0.17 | 13.4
